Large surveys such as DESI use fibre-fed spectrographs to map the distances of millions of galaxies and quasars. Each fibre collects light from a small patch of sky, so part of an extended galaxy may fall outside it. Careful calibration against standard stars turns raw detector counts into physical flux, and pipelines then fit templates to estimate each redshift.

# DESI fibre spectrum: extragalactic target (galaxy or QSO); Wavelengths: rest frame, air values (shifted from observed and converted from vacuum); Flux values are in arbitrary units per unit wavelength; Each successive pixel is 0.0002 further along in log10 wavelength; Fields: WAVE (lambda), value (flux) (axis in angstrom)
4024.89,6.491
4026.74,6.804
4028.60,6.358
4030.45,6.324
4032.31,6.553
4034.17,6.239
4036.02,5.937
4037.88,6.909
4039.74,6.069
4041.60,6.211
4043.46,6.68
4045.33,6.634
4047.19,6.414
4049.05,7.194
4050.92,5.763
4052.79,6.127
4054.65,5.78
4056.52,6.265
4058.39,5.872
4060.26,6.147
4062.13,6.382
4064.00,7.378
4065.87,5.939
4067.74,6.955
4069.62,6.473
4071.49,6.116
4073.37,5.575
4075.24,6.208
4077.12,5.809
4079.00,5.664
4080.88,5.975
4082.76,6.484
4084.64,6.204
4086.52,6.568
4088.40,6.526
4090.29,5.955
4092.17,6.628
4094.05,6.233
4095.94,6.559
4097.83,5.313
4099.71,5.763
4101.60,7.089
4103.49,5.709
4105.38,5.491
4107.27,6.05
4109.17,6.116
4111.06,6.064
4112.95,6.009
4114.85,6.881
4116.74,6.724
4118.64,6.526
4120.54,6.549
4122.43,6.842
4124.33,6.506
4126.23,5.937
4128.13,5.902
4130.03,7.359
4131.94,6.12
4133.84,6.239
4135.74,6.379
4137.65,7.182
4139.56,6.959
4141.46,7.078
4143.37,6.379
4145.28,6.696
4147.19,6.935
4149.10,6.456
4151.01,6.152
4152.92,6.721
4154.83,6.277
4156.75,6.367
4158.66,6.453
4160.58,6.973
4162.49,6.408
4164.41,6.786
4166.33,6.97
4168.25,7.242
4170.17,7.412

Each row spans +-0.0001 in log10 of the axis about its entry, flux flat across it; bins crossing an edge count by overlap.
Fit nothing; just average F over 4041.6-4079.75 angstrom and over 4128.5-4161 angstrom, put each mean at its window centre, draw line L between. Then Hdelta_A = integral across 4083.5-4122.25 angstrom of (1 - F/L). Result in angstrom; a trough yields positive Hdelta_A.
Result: 1.1 angstrom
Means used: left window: 6.27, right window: 6.61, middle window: 6.26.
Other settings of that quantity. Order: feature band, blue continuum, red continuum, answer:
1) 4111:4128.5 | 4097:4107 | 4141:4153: -0.72 angstrom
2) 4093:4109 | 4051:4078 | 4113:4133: 0.90 angstrom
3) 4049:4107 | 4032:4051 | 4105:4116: 0.97 angstrom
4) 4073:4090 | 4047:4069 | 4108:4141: 0.73 angstrom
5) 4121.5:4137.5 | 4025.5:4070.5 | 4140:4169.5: 0.38 angstrom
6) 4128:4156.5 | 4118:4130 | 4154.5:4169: -0.16 angstrom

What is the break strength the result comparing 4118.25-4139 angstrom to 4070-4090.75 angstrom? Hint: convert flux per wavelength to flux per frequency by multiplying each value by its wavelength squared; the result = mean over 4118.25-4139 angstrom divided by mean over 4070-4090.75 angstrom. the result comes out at 1.09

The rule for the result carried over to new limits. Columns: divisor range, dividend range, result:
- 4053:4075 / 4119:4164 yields 1.09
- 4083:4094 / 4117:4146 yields 1.05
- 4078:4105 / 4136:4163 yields 1.11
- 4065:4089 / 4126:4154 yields 1.10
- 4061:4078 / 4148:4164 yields 1.07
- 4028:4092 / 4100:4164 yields 1.07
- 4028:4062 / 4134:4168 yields 1.11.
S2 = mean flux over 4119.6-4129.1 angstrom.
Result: 6.35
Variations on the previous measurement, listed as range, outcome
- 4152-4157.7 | 6.45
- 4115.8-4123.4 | 6.66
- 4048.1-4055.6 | 6.22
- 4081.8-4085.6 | 6.35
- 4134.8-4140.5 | 6.83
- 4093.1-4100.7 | 5.98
